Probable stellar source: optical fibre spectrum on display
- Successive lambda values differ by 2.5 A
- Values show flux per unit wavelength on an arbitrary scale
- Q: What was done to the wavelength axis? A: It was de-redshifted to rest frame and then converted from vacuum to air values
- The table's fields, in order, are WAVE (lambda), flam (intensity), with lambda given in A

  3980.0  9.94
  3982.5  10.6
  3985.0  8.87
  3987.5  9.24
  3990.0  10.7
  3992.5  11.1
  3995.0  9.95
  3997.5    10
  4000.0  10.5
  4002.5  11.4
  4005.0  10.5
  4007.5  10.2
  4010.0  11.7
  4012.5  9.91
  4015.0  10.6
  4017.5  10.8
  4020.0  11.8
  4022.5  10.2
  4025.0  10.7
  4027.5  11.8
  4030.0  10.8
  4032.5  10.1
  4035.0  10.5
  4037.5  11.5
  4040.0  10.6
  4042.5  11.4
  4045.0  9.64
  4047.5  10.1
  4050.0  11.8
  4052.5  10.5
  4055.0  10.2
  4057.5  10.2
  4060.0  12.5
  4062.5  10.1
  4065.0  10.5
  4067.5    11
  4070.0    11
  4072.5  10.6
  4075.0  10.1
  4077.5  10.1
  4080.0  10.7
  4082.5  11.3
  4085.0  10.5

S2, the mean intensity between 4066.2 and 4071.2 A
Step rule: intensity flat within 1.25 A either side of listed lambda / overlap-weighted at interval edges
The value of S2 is 11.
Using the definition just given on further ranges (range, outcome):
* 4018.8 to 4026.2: 10.9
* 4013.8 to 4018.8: 10.7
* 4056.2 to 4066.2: 10.8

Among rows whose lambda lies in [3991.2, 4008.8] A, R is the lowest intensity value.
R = 9.95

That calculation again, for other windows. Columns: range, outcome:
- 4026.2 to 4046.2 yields 9.64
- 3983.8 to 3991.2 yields 8.87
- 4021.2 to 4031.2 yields 10.2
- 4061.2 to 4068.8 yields 10.1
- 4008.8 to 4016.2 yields 9.91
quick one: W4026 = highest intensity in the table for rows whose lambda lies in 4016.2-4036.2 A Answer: 11.8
